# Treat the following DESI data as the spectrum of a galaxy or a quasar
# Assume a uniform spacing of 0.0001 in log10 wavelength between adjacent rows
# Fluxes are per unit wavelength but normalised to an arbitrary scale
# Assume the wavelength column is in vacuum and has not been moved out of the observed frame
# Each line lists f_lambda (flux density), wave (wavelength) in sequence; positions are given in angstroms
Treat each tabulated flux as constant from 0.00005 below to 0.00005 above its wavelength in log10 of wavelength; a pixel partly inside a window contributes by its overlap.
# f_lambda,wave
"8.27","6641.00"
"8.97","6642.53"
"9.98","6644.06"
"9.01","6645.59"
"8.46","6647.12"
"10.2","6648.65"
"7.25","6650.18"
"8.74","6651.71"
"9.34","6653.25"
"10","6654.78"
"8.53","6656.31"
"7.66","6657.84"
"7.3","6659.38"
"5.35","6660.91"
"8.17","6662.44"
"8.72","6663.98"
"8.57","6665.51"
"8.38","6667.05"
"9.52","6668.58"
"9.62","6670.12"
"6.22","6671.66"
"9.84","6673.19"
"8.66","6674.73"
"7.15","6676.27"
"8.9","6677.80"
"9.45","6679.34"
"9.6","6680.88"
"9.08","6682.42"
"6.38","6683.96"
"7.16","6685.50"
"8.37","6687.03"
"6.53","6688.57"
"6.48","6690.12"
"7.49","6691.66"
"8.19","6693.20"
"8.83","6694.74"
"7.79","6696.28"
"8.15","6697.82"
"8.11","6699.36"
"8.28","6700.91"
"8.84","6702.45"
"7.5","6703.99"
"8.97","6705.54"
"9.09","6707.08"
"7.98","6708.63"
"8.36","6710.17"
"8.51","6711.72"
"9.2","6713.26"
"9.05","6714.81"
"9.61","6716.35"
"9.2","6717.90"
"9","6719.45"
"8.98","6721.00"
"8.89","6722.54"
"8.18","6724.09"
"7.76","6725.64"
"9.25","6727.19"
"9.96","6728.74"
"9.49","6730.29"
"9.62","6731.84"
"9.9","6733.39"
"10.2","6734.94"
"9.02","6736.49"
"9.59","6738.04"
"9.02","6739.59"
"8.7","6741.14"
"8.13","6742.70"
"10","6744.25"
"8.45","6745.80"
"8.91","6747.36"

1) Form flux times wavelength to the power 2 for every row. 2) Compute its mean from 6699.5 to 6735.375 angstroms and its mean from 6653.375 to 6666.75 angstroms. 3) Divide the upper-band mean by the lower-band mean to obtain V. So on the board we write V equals 1.12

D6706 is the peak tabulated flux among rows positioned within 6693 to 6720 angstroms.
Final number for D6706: 9.61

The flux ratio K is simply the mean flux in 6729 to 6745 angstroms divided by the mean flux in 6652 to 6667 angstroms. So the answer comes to 1.1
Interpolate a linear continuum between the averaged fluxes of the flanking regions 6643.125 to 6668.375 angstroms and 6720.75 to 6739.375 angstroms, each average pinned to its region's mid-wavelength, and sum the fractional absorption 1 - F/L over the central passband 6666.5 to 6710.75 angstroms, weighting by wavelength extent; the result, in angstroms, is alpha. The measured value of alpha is 3.0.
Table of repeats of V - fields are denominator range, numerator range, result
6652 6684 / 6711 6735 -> 1.10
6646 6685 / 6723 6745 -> 1.11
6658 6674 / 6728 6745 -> 1.18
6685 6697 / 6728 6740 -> 1.28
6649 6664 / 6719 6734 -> 1.14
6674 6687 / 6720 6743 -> 1.12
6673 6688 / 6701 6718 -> 1.05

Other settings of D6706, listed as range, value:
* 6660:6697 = 9.84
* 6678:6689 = 9.6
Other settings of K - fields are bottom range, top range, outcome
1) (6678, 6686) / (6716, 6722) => 1.09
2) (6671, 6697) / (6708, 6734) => 1.12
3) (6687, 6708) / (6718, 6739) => 1.15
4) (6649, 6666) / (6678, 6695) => 0.97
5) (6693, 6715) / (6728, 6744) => 1.11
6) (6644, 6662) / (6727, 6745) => 1.12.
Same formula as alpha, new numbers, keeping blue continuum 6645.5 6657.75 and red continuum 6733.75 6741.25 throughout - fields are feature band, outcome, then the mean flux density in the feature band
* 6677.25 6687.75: 0.8 angstroms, 8.41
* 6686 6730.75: 3.7 angstroms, 8.47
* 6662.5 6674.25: 0.4 angstroms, 8.66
